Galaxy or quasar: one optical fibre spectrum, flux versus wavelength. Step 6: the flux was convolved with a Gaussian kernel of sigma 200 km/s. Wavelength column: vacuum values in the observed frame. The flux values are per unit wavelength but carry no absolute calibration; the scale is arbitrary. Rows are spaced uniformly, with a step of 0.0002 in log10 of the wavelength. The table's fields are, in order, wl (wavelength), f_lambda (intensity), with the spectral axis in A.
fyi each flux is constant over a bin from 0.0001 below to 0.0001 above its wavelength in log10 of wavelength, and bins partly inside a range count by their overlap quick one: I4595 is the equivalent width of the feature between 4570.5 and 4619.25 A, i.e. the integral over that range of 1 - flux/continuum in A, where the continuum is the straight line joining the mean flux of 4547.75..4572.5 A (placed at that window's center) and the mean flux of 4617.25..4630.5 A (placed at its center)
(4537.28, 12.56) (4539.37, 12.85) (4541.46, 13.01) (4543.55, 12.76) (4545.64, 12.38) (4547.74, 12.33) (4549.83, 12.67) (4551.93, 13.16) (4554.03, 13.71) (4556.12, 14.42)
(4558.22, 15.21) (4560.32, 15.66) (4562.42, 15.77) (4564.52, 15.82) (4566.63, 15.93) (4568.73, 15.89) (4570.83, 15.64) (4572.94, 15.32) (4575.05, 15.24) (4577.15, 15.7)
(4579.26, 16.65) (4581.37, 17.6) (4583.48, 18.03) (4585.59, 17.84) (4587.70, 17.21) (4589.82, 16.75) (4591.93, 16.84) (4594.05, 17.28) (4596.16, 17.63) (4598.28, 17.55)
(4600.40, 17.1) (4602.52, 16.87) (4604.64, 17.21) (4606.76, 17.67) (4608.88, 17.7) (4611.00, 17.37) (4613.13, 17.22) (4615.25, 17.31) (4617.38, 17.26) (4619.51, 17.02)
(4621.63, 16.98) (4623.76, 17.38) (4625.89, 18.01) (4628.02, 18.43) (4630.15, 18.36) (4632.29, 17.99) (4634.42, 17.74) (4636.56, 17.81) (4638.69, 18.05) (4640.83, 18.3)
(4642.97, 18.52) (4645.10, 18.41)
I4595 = -2.0 A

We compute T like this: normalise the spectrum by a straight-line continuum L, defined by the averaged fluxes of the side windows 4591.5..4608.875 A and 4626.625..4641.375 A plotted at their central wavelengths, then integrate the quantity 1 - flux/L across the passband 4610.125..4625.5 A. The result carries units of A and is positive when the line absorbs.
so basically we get 0.4 A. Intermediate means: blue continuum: 17.3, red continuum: 18.1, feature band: 17.3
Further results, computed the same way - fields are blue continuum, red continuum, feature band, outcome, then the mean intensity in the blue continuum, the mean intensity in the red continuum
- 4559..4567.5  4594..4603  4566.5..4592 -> -0.07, 15.8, 17.3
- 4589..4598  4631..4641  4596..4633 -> 0.13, 17.2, 17.9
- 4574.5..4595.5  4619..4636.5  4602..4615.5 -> 0.05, 17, 17.8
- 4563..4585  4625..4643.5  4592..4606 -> -0.21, 16.2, 18.1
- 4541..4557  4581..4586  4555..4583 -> -0.01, 13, 17.9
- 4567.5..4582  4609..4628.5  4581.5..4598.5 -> -0.96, 16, 17.4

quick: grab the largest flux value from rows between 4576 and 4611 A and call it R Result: 18.03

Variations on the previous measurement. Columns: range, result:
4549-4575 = 15.93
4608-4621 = 17.7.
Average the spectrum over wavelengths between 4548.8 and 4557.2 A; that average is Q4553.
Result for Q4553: 13.5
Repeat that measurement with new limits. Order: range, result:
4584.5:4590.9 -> 17.3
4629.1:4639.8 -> 18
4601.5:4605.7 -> 17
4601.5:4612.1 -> 17.4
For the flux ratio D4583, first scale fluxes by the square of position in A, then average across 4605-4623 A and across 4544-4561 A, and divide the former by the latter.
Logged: 1.3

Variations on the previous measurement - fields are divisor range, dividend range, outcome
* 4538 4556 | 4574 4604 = 1.34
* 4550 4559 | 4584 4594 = 1.25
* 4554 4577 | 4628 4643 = 1.21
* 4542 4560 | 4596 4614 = 1.32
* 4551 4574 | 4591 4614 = 1.16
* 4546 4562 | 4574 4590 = 1.23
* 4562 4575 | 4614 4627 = 1.13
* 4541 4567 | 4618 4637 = 1.30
